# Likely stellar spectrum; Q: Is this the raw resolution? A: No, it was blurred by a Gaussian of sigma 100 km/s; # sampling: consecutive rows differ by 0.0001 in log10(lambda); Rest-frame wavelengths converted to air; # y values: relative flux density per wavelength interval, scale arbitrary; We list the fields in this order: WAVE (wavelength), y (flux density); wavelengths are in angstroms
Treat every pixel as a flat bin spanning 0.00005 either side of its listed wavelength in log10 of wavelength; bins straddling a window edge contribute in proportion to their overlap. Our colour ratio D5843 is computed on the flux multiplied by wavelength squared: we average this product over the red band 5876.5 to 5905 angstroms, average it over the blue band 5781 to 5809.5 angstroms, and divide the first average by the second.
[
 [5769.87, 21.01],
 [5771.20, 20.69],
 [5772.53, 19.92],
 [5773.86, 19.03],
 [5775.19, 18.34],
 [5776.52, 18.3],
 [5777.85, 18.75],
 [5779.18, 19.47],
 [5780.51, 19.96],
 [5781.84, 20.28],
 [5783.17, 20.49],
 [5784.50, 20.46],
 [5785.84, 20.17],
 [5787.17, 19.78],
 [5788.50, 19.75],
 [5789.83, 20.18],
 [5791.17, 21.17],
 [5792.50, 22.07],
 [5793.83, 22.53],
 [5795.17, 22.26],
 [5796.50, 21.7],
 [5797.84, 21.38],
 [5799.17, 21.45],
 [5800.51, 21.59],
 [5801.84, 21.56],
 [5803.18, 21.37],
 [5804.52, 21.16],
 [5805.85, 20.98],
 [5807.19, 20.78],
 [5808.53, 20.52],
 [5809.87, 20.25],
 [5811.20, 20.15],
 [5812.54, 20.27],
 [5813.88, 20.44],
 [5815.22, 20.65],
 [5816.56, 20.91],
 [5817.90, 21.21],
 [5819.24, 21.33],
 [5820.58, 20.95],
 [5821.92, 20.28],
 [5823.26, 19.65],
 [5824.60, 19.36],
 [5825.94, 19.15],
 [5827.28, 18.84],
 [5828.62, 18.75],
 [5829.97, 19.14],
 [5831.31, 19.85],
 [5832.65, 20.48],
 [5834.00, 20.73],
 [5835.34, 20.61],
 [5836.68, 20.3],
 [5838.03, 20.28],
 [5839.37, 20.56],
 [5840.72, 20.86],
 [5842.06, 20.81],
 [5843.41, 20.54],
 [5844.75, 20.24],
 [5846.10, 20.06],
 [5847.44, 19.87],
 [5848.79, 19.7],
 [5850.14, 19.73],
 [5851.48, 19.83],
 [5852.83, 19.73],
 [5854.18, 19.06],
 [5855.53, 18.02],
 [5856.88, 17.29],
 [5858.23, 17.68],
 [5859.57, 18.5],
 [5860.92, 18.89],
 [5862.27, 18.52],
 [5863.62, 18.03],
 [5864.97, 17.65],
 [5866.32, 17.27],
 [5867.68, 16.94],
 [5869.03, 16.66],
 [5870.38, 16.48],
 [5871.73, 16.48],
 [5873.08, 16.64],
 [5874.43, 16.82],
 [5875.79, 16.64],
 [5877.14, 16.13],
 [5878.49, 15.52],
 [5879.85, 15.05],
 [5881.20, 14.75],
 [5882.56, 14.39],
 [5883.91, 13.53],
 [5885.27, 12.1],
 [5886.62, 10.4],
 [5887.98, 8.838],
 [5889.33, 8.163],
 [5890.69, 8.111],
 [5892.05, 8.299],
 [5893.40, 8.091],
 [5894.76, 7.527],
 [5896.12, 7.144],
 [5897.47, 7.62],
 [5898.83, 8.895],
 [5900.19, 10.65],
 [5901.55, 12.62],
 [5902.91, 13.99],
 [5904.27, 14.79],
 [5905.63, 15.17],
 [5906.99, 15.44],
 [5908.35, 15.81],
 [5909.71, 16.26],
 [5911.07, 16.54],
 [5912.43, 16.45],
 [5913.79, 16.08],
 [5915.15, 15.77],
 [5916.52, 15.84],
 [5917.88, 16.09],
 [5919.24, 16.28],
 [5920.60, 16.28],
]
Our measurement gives 0.6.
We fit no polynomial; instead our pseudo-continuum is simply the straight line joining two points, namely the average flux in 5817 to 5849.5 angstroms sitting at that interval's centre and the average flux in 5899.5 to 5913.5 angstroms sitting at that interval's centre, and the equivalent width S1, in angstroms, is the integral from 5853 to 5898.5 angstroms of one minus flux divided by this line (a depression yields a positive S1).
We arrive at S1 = 7.7 angstroms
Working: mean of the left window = 20.2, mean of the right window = 14.8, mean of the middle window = 14.4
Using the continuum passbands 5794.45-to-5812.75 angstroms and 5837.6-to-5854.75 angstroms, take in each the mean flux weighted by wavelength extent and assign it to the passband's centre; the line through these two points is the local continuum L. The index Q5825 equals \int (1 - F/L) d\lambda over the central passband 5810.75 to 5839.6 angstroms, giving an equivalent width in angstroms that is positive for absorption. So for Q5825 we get 0.6 angstroms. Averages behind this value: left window 21.1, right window 20.1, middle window 20.2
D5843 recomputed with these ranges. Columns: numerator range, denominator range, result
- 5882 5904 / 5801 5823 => 0.50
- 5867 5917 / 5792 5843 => 0.67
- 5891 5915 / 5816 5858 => 0.64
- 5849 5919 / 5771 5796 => 0.76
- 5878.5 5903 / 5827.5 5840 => 0.54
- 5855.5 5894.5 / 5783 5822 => 0.72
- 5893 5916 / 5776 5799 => 0.66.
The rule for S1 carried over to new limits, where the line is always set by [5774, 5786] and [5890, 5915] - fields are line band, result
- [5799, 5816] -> -2.79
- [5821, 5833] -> -1.98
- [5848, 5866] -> -4.41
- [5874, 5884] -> -1.28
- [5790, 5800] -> -1.65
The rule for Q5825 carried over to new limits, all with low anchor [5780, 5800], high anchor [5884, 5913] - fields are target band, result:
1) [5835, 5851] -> -3.8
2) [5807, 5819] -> -1.1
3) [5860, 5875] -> -3.2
